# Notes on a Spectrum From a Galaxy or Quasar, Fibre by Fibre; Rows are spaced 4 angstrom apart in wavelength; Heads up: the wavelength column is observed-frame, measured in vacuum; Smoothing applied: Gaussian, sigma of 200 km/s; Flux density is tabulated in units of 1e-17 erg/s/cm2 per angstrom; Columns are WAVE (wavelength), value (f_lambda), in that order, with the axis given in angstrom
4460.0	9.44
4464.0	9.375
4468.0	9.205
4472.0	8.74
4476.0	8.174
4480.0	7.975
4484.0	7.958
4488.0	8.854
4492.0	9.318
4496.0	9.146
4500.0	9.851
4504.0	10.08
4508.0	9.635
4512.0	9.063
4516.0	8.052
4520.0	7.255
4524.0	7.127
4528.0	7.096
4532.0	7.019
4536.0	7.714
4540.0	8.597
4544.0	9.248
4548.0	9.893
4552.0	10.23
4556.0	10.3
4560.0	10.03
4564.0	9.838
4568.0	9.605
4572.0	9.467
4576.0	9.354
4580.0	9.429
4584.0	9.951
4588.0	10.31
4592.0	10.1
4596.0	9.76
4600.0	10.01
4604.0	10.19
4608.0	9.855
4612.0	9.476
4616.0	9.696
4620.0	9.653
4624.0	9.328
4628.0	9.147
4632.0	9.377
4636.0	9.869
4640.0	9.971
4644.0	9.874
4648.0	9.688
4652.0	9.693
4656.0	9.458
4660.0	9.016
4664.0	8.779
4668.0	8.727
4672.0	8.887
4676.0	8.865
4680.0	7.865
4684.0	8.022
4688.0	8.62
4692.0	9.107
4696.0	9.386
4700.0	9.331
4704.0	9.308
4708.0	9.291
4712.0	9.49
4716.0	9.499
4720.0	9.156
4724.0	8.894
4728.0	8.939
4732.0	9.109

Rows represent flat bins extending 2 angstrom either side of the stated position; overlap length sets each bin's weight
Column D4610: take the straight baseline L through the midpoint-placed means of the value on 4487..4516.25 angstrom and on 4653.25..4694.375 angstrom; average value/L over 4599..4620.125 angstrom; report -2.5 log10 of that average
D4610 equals -0.10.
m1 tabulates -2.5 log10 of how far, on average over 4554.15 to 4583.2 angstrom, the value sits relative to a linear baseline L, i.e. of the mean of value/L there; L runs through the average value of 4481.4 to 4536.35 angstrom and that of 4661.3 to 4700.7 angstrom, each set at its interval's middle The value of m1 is -0.14 mag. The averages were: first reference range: 8.46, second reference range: 8.74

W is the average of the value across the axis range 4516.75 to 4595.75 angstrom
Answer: 9.08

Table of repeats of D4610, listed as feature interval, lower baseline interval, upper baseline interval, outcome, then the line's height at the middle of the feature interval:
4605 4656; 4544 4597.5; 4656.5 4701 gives -0.04 mag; 9.26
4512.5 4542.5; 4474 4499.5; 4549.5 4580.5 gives 0.20 mag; 9.25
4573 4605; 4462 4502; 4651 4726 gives -0.11 mag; 8.94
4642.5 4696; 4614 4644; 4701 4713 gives 0.06 mag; 9.47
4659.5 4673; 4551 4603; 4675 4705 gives 0.02 mag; 9.02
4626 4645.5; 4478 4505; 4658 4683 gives -0.11 mag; 8.73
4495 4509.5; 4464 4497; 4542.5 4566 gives -0.08 mag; 9.06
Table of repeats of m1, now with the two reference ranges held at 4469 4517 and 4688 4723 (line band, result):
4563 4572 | -0.07 mag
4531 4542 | 0.15 mag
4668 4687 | 0.09 mag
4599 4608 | -0.11 mag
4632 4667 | -0.04 mag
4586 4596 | -0.12 mag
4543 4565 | -0.11 mag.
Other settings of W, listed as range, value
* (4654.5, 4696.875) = 8.77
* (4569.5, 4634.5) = 9.69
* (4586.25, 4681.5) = 9.49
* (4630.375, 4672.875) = 9.41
